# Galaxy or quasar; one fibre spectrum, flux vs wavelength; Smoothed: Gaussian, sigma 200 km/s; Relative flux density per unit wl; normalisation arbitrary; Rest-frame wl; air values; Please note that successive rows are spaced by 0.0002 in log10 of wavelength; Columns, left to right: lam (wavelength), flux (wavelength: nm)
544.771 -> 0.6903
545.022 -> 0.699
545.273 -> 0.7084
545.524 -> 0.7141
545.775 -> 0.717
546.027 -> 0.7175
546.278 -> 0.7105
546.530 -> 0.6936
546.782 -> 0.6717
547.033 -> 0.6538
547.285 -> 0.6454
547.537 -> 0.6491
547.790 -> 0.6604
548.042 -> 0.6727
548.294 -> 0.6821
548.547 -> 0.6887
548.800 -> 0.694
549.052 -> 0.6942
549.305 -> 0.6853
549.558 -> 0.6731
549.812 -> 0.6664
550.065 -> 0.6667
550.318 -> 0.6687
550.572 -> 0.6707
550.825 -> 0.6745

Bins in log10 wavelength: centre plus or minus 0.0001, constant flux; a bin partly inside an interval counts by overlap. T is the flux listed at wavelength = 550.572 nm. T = 0.6707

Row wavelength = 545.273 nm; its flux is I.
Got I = 0.7084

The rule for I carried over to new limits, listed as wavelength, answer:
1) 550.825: 0.6745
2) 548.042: 0.6727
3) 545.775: 0.717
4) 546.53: 0.6936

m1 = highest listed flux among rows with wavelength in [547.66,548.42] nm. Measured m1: 0.6821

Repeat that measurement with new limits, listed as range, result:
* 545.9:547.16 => 0.7175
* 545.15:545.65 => 0.7141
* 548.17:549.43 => 0.6942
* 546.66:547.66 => 0.6717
